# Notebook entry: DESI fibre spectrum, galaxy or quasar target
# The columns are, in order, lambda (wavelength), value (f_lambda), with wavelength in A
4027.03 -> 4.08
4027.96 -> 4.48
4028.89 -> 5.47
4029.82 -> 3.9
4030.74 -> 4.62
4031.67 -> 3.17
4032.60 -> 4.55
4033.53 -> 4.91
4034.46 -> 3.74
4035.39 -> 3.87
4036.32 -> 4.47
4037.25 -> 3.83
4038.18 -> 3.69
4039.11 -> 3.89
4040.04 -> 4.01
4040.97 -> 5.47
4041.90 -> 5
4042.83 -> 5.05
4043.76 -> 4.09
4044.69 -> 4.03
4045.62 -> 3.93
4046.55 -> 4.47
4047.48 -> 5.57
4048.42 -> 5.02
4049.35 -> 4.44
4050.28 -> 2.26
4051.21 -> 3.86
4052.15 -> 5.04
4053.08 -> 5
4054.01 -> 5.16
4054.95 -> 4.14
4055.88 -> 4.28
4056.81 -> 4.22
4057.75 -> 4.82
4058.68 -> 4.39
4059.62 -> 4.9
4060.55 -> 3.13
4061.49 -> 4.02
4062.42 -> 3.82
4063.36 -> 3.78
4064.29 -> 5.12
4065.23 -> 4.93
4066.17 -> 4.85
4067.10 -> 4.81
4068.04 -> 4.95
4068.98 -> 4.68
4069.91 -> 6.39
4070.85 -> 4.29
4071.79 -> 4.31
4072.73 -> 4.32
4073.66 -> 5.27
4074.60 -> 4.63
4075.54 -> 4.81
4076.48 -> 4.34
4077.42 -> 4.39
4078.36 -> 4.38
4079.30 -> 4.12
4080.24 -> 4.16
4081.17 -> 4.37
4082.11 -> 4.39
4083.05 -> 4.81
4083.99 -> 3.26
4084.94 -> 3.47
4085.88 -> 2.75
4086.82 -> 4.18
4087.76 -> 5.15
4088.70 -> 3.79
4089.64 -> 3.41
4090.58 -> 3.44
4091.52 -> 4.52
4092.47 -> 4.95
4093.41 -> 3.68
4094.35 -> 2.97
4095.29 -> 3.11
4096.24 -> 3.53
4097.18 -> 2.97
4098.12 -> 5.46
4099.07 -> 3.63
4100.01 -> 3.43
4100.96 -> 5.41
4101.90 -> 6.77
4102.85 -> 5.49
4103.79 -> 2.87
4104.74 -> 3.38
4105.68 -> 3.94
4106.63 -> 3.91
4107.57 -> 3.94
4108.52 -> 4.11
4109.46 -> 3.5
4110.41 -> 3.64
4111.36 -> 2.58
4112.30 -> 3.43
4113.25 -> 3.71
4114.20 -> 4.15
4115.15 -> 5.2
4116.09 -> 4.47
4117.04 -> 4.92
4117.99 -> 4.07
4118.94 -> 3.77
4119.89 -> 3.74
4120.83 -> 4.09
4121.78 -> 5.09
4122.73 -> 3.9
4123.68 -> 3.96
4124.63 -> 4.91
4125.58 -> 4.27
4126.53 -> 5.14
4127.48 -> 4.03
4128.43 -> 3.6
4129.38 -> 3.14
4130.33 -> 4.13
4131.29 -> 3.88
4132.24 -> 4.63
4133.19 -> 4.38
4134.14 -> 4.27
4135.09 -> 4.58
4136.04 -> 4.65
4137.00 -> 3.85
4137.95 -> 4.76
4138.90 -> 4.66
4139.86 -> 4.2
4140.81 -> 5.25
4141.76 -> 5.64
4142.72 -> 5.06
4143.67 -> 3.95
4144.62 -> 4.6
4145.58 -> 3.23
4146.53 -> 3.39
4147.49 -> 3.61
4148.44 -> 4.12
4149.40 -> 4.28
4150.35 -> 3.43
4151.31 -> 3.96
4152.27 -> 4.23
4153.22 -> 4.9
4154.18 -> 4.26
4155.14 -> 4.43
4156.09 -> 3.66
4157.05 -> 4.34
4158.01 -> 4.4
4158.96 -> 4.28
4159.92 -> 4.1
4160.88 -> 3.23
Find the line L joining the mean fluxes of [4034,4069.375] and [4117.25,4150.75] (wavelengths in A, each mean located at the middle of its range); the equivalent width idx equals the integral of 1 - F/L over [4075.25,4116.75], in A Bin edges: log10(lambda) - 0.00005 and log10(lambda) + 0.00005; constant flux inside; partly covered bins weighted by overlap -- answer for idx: 2.6 A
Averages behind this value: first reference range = 4.39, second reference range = 4.24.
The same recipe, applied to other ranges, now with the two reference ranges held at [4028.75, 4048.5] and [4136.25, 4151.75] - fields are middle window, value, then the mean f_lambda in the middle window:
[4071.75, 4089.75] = 0.4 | 4.23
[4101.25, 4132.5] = 1.1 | 4.14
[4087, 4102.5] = 0.6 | 4.15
